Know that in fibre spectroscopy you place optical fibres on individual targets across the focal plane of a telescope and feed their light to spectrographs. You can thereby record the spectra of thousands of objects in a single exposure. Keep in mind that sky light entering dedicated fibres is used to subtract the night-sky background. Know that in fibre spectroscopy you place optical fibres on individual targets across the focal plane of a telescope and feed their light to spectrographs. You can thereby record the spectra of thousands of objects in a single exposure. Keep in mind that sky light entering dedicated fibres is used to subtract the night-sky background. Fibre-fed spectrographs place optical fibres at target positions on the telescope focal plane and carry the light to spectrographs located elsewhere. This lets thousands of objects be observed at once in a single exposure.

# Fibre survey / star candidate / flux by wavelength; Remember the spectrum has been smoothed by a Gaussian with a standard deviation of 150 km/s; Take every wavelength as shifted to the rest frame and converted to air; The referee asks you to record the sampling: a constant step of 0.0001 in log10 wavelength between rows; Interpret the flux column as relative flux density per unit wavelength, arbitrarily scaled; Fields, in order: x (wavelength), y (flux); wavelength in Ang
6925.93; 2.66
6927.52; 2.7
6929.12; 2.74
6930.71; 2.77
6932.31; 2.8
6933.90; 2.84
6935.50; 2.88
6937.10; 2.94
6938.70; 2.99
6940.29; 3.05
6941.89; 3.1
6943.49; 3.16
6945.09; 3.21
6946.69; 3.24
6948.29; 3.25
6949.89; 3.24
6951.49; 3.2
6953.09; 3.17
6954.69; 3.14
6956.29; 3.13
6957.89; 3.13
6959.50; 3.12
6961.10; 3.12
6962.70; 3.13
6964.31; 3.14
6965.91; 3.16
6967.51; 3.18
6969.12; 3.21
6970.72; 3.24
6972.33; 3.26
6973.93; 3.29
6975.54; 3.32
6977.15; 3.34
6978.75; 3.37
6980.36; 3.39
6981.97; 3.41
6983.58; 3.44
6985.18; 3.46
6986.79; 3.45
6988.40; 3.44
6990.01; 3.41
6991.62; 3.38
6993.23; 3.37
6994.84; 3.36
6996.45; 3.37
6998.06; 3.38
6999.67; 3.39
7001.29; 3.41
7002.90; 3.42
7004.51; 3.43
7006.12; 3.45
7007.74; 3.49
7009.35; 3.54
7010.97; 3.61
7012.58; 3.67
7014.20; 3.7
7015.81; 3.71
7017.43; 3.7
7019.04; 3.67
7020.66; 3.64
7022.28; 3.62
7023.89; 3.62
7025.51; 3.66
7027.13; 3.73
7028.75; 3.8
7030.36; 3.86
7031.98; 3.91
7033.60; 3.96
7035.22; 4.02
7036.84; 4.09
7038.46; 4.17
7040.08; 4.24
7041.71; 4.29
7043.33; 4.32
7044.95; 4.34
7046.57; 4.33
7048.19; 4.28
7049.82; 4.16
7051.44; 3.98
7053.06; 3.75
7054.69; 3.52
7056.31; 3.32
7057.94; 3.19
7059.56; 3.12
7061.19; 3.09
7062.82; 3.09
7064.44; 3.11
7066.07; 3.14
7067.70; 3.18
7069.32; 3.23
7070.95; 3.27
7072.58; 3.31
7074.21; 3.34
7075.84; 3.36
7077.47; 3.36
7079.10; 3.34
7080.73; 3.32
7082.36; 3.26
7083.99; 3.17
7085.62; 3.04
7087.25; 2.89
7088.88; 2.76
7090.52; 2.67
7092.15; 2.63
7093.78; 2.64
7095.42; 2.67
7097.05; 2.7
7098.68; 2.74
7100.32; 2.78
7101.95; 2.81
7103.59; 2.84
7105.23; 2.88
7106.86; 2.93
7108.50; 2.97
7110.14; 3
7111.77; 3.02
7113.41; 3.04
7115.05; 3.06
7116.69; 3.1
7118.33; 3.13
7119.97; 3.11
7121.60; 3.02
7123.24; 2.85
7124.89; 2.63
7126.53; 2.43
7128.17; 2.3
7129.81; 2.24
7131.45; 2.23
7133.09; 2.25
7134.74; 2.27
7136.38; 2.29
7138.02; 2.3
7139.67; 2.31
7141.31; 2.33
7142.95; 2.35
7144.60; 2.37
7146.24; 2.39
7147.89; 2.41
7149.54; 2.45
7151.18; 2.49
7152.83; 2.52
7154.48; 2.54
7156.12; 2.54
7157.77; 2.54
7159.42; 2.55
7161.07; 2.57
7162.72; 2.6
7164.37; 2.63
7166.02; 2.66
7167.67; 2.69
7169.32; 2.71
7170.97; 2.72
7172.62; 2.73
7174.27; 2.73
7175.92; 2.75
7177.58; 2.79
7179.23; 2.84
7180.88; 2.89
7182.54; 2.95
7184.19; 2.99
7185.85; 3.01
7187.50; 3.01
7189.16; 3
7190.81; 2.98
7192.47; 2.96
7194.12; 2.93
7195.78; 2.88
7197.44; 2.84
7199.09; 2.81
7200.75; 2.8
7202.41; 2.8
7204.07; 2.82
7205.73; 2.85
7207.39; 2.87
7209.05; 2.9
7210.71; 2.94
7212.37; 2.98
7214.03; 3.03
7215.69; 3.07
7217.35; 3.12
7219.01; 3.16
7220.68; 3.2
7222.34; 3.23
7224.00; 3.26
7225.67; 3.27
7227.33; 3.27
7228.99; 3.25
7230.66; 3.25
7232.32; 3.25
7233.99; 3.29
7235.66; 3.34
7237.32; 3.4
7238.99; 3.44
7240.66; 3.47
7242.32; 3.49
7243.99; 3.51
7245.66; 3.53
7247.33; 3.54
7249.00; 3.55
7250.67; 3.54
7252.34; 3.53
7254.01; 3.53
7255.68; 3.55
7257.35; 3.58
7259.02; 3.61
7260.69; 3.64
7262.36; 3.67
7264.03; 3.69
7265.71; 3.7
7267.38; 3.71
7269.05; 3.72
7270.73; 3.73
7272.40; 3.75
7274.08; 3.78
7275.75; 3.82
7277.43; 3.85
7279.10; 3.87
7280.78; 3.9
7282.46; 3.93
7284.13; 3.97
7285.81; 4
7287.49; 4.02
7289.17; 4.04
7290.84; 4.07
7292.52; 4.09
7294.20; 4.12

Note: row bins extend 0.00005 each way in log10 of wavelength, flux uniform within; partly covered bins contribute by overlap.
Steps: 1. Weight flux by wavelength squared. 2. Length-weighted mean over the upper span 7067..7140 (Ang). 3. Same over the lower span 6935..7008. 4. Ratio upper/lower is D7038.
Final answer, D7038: 0.9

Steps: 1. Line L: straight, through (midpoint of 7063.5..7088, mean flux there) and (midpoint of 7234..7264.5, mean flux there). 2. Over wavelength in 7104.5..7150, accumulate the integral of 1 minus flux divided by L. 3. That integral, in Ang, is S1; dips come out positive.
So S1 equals 9.3 Ang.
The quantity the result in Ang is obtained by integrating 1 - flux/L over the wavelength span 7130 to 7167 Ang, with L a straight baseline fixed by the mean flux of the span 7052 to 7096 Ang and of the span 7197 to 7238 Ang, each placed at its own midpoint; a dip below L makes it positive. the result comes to 8.1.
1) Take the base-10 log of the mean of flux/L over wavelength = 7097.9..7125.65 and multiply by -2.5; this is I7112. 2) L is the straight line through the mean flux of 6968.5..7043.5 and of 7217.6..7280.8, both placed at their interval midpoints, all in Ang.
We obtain 0.21 mag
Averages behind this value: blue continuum 3.59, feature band 2.94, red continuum 3.51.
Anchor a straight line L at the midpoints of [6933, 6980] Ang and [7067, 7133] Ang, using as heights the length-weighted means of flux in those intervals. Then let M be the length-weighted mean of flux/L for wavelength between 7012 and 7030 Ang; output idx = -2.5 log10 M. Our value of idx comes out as -0.21 mag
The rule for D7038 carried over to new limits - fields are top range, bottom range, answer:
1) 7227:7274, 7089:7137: 1.34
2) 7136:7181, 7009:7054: 0.68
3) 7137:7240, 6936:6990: 0.94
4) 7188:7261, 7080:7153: 1.22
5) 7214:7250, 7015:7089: 0.97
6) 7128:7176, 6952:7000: 0.79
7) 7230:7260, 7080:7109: 1.26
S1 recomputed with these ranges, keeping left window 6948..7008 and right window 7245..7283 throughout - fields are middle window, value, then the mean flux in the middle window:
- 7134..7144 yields 3.4 Ang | 2.31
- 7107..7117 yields 1.3 Ang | 3.02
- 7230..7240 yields 0.9 Ang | 3.33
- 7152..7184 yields 7.8 Ang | 2.69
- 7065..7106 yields 5.1 Ang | 3.01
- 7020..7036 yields -2.0 Ang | 3.78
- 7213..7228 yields 1.9 Ang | 3.18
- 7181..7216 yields 6.6 Ang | 2.92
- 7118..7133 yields 3.7 Ang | 2.63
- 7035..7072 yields -3.2 Ang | 3.7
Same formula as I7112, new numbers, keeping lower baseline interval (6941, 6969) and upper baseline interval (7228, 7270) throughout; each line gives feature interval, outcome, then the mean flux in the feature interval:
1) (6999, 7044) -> -0.158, 3.75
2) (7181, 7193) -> 0.156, 2.98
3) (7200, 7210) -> 0.214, 2.84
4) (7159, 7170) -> 0.282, 2.63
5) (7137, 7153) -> 0.381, 2.39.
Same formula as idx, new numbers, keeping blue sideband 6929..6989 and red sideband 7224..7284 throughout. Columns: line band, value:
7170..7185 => 0.225 mag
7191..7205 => 0.218 mag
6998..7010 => -0.067 mag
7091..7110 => 0.205 mag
